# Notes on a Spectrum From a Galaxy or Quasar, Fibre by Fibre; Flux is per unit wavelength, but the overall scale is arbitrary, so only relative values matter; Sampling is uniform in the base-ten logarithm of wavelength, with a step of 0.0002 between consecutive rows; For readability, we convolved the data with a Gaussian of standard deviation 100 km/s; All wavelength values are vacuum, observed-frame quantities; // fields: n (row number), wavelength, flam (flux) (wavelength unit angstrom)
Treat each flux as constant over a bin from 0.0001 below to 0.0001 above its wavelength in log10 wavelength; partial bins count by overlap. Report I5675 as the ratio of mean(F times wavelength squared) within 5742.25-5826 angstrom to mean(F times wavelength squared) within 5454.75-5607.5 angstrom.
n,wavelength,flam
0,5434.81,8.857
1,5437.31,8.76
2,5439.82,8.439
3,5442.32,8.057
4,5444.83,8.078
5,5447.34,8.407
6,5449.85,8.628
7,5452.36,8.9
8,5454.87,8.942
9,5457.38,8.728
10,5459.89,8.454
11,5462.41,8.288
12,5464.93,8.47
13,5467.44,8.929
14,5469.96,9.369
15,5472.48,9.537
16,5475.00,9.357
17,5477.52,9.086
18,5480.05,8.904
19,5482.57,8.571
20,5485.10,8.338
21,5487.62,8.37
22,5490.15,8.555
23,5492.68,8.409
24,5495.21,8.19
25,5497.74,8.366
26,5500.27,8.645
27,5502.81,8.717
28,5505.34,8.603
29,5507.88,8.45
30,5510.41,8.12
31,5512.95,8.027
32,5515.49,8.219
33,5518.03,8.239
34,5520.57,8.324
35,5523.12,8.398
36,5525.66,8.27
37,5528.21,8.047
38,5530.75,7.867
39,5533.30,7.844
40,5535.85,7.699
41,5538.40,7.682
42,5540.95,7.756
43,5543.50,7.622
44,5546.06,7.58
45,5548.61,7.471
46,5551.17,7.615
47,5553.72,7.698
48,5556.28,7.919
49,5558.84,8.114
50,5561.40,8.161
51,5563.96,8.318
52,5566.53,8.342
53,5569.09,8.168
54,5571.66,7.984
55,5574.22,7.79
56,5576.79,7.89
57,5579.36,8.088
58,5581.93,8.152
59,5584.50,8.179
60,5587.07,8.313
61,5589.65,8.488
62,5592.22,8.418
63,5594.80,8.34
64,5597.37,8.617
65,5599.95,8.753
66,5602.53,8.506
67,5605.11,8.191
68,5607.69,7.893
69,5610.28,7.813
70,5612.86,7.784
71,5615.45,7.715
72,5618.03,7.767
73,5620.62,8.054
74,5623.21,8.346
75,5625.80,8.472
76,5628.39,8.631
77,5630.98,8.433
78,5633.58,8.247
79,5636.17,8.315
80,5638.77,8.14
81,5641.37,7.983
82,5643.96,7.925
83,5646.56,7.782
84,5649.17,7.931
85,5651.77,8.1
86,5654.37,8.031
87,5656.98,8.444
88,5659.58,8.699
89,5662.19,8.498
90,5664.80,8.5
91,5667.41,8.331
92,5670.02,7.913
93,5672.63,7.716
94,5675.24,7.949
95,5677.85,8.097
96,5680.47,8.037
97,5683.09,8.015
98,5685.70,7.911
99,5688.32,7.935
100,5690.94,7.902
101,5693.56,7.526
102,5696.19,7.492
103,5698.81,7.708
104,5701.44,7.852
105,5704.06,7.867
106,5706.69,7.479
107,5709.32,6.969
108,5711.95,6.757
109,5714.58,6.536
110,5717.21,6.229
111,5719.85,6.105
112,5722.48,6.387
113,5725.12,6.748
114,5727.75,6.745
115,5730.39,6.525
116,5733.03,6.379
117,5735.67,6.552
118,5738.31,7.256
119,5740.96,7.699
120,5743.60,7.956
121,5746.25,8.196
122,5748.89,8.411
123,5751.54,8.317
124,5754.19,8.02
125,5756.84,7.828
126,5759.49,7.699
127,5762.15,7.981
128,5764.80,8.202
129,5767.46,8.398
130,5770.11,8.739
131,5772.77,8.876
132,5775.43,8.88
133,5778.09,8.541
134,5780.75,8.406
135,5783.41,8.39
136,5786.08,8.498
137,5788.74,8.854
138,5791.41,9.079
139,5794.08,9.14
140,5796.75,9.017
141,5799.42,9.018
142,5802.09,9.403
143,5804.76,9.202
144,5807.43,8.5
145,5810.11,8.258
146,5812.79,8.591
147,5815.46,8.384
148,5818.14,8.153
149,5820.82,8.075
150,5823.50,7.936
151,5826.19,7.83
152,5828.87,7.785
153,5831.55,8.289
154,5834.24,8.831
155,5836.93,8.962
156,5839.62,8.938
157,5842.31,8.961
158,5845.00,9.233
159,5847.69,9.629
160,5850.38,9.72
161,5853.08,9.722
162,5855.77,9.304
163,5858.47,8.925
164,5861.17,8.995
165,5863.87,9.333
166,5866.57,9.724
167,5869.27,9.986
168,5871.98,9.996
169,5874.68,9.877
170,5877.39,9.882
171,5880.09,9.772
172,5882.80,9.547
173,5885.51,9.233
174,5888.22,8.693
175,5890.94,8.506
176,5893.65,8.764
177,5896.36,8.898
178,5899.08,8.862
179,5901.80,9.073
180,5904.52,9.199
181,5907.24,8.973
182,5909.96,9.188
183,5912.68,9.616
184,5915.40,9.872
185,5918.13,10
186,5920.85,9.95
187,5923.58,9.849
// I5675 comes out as 1.12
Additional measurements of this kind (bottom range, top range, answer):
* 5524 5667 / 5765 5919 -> 1.21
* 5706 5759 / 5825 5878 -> 1.34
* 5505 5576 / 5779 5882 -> 1.24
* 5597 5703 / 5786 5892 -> 1.19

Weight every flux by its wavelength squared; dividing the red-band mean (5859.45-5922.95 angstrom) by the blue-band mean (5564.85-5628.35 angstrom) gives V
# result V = 1.27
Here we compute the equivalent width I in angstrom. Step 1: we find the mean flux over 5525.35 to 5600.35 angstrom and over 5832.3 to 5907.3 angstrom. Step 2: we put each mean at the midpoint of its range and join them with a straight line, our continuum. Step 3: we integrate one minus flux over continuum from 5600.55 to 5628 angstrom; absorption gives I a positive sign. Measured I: 0.48 angstrom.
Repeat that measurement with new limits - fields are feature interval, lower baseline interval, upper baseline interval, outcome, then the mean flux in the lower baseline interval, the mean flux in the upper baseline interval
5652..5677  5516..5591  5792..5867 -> 0.4 angstrom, 8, 8.84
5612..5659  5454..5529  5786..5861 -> 2.9 angstrom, 8.56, 8.8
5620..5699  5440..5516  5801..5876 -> 6.0 angstrom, 8.59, 8.95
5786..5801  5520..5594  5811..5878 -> -0.3 angstrom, 8.01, 8.99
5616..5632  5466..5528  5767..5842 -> 0.6 angstrom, 8.57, 8.61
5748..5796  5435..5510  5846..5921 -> 3.8 angstrom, 8.64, 9.39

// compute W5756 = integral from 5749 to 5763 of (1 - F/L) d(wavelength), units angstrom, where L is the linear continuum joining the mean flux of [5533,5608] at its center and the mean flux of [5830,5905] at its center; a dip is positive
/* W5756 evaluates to 1.26 angstrom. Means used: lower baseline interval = 8.06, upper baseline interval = 9.24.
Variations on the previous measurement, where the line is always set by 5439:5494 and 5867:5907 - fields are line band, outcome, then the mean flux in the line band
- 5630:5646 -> 1.4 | 8.15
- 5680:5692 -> 1.4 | 7.96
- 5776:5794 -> 0.9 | 8.67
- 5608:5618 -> 1.3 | 7.78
